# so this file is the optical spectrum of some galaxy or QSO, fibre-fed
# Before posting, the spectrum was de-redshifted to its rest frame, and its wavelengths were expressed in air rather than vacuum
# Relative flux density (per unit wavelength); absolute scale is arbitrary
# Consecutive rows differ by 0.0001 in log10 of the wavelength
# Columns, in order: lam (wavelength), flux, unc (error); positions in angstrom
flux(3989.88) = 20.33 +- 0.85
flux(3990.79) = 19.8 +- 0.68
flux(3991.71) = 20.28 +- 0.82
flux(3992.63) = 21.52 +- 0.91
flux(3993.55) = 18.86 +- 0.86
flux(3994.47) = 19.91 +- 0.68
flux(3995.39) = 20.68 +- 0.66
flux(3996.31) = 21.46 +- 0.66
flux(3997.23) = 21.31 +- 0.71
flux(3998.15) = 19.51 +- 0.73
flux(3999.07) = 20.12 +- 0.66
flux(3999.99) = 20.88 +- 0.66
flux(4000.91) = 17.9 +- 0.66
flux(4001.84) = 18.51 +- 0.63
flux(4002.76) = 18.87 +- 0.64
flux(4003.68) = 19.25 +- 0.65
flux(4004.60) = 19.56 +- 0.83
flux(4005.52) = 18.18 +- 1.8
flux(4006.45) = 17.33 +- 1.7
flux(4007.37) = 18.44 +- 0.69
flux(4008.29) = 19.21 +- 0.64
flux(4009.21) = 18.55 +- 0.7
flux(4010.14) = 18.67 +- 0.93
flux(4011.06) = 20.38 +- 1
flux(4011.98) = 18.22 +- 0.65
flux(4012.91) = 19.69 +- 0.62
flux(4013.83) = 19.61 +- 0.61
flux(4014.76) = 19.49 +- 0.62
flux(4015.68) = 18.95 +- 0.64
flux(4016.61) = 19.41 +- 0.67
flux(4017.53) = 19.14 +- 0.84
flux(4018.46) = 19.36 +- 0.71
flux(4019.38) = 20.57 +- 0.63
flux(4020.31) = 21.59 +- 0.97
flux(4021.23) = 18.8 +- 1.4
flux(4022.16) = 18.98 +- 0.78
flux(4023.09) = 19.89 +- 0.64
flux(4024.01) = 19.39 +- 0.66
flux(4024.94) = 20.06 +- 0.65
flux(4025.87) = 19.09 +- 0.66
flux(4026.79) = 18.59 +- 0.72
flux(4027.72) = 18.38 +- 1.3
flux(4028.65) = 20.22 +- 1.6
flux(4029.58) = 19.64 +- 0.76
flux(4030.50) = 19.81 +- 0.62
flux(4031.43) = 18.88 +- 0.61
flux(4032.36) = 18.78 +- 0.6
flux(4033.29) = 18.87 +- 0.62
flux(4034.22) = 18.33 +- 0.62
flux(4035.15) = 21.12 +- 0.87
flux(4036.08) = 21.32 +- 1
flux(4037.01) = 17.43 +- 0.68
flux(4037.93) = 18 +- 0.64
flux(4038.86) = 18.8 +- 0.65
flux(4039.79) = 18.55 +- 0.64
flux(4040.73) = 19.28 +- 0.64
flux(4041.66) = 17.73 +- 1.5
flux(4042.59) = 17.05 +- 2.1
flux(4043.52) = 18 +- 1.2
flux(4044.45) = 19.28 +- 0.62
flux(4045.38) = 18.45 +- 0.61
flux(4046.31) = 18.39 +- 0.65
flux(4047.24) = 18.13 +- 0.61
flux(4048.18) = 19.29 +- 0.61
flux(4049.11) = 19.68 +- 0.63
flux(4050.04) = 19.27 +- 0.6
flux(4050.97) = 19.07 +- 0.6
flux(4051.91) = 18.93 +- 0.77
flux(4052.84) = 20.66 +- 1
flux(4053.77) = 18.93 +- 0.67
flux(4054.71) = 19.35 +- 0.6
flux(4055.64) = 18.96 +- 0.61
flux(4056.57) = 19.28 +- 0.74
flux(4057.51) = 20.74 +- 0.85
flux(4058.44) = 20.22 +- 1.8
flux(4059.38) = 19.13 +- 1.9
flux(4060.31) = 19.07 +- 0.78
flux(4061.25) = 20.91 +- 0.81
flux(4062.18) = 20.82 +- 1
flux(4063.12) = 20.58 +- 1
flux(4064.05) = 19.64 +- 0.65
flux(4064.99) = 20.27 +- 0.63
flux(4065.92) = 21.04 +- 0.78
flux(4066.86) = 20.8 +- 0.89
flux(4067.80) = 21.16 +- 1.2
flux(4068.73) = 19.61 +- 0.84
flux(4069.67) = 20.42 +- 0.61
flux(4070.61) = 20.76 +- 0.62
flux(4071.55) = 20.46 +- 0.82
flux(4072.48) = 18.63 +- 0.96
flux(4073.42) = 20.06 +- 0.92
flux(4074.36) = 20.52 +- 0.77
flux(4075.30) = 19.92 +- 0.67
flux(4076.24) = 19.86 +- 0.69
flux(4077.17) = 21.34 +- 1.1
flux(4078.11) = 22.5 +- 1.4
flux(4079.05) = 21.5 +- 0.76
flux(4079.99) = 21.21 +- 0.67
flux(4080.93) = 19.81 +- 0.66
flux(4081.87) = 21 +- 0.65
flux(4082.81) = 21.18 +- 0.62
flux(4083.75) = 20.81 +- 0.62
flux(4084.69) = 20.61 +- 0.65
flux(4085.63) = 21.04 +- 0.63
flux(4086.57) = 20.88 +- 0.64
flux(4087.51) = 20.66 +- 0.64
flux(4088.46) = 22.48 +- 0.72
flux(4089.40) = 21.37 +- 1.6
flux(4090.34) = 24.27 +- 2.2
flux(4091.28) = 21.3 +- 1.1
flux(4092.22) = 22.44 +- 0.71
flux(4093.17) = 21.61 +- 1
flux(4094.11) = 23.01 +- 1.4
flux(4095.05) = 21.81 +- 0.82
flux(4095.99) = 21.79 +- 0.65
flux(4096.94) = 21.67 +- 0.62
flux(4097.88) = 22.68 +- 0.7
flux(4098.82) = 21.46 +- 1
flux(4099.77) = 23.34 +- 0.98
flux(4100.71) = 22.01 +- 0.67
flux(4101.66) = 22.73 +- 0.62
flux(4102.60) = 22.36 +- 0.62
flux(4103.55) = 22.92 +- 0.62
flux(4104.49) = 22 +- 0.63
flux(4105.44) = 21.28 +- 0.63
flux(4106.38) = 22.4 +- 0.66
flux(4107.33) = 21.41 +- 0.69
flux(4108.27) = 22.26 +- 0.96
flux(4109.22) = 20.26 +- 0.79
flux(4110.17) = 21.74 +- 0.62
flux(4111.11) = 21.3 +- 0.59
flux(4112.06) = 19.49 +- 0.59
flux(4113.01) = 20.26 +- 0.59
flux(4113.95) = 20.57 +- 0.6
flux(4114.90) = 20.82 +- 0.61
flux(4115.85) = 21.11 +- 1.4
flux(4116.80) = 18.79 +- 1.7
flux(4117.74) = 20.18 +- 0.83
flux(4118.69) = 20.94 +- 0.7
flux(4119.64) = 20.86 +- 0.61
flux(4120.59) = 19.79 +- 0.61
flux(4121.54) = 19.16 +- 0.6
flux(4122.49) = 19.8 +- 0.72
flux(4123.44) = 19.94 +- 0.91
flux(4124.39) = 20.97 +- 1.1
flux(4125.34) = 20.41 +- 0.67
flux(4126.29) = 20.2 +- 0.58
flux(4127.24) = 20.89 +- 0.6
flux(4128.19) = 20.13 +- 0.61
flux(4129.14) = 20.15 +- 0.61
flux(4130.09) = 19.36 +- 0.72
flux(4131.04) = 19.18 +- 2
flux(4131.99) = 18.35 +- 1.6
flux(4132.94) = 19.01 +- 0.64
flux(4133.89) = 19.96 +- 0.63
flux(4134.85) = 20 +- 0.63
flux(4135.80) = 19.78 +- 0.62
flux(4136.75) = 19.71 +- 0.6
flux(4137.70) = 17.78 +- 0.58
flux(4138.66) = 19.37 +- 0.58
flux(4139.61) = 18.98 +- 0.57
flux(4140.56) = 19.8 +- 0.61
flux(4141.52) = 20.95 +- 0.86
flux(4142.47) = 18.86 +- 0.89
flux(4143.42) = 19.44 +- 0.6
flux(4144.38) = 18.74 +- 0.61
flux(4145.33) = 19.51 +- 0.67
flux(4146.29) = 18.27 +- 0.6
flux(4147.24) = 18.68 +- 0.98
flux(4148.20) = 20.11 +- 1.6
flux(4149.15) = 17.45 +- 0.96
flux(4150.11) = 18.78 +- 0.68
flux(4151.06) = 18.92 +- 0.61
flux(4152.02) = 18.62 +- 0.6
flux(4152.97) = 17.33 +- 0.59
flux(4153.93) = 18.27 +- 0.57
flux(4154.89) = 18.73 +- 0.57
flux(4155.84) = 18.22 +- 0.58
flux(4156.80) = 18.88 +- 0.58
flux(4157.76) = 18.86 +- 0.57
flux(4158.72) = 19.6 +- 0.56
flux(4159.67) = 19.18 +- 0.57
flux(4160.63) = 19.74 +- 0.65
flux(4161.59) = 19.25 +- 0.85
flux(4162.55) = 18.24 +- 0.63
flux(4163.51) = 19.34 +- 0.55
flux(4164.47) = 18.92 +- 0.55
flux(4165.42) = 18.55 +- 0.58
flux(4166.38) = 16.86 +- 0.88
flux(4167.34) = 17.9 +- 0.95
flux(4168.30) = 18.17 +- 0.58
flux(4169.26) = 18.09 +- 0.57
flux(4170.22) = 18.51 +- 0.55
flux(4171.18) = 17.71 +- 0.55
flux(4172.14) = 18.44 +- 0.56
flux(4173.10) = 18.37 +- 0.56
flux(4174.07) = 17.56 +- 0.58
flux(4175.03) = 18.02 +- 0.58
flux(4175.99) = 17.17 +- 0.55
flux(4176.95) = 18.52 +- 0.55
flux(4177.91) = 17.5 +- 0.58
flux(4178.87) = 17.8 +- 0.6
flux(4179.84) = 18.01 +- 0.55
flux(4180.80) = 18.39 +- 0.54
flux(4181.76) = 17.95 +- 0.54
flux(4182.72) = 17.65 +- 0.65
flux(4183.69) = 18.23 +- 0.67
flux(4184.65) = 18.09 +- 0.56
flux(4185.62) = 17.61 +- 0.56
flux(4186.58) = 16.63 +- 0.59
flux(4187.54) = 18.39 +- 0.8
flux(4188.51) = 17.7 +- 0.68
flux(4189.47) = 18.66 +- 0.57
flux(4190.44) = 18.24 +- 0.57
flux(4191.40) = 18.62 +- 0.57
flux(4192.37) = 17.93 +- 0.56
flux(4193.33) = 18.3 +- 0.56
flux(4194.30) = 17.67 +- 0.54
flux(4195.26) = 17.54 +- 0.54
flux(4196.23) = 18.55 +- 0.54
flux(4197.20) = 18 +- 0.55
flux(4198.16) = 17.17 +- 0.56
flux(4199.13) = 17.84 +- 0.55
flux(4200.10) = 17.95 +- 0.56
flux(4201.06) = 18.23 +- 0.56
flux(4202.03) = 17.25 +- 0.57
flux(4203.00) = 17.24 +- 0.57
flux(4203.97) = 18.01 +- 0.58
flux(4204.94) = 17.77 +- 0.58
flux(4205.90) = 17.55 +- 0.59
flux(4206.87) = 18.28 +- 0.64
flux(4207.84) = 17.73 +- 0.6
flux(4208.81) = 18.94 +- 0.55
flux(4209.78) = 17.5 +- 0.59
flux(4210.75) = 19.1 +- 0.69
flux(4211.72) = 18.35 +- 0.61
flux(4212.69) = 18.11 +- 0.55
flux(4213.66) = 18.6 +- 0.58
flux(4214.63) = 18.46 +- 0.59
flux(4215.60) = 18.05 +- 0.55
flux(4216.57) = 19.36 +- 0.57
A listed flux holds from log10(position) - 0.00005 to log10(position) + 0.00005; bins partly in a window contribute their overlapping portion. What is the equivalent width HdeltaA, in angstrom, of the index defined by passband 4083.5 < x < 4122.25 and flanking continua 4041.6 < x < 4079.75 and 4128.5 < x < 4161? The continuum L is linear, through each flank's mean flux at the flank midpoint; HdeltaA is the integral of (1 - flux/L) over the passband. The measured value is -3.9 angstrom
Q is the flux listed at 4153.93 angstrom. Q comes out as 18.27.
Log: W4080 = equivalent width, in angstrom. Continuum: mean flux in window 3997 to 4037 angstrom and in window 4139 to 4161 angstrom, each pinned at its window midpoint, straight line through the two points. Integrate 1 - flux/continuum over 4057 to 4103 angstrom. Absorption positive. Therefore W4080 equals -4.65 angstrom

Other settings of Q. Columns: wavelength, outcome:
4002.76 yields 18.87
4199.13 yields 17.84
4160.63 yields 19.74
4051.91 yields 18.93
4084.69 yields 20.61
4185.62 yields 17.61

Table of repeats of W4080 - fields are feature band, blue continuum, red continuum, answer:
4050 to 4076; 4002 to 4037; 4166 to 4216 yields -1.4 angstrom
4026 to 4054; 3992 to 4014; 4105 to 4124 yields 1.2 angstrom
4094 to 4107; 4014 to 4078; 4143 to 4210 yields -2.2 angstrom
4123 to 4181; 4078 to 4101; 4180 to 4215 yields 2.0 angstrom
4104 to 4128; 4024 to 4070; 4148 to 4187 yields -2.4 angstrom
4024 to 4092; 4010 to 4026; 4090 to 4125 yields 1.5 angstrom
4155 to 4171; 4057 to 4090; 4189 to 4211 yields 0.1 angstrom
